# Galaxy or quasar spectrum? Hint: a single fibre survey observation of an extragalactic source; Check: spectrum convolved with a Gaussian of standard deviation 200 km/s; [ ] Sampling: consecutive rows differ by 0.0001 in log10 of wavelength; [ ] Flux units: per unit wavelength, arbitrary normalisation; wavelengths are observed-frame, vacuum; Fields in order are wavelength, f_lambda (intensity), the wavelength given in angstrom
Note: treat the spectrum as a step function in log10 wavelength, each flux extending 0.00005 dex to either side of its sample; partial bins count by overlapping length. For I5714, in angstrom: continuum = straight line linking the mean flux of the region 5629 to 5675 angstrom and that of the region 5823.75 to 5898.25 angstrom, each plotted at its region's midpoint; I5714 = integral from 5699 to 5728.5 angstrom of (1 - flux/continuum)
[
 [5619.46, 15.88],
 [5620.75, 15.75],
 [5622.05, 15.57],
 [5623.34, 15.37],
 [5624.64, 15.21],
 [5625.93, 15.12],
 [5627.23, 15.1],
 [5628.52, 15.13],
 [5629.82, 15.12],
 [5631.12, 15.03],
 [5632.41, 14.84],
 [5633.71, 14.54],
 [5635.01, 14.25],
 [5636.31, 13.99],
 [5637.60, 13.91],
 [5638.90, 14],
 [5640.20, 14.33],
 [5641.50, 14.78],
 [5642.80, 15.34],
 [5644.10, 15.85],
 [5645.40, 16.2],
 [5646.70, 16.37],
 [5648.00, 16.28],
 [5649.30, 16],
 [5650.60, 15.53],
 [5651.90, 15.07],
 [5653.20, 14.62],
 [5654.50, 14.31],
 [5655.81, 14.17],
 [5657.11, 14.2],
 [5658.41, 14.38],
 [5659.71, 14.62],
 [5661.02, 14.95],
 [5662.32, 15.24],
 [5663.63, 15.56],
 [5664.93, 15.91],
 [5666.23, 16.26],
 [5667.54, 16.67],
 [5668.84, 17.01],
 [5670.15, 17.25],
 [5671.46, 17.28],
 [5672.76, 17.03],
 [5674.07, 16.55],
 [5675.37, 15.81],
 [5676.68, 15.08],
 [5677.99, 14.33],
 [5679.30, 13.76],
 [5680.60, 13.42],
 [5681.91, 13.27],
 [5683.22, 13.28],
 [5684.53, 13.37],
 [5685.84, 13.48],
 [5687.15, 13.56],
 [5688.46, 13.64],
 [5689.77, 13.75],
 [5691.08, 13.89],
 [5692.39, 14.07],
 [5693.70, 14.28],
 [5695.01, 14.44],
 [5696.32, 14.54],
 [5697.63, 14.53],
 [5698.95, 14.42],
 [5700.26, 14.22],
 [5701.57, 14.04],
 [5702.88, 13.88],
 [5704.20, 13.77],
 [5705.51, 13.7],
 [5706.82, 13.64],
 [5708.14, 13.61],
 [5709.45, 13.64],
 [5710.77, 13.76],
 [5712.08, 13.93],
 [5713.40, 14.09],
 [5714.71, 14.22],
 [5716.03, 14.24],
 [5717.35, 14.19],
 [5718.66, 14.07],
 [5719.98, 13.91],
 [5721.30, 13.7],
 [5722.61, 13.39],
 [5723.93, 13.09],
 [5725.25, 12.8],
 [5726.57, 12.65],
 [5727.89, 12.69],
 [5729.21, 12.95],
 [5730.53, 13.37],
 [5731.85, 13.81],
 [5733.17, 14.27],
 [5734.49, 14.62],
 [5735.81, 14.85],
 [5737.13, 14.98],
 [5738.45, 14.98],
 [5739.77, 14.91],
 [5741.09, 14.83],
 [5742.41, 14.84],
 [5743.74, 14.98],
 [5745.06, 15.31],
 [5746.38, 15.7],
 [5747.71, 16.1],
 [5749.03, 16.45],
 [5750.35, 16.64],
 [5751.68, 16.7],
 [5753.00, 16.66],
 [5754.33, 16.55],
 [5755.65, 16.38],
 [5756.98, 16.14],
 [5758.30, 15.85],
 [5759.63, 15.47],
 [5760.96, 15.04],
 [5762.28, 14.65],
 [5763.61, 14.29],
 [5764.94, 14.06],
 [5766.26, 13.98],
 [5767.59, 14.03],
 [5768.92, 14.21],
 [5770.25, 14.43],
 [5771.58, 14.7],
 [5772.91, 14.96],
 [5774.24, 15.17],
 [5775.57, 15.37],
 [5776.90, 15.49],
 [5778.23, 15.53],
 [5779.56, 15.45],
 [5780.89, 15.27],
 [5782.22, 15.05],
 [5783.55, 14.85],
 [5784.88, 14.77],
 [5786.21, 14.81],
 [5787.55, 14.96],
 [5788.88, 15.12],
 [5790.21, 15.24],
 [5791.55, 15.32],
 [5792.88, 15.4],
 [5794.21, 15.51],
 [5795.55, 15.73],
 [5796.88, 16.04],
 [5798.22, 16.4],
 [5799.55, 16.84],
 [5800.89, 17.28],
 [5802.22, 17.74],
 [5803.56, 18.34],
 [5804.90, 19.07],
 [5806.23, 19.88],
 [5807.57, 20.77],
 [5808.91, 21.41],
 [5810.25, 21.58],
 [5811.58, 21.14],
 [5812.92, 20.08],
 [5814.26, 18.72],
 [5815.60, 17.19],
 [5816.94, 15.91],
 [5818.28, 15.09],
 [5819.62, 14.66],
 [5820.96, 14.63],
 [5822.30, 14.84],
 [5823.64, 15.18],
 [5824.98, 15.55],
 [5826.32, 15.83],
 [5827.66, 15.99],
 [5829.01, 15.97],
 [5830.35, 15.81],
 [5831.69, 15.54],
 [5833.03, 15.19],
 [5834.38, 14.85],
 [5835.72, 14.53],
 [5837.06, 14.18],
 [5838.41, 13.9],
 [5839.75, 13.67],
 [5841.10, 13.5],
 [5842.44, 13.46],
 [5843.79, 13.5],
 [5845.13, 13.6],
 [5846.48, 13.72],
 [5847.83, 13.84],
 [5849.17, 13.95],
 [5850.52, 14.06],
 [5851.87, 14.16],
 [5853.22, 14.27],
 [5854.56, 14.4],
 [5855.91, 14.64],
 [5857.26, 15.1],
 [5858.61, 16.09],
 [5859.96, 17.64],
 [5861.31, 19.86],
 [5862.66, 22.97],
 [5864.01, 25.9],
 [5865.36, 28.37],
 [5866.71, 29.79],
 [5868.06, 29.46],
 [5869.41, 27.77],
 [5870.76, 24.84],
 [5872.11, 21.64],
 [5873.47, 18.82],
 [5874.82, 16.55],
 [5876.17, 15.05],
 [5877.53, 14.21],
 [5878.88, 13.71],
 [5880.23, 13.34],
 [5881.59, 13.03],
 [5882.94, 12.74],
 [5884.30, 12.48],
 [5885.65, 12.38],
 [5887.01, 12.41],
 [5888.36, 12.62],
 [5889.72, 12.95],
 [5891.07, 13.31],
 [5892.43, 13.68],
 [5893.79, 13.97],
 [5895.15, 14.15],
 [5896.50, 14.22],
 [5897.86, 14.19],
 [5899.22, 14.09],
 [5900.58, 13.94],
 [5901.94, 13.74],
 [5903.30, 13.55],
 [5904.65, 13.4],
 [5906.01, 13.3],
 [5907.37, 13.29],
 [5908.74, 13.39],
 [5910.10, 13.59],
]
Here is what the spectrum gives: 3.6 angstrom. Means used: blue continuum 15.4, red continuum 16.2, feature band 13.7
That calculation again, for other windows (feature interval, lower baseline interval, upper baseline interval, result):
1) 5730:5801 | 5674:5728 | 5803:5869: 1.04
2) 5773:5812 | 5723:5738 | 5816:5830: -4.84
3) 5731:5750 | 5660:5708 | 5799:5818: 1.79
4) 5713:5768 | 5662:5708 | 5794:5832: 3.89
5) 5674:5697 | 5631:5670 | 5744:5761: 2.09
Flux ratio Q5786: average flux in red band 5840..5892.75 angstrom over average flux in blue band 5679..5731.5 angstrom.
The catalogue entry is 1.2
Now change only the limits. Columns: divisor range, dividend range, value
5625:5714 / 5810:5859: 1.04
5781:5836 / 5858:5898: 1.07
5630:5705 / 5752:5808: 1.06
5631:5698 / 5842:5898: 1.12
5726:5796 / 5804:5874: 1.17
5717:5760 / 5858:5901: 1.18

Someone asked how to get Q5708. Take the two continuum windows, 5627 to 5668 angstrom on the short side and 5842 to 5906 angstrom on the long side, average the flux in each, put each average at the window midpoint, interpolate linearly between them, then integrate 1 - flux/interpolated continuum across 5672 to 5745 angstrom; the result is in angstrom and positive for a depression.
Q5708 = 6.1 angstrom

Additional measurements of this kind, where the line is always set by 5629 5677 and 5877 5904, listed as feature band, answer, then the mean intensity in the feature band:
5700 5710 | 0.77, 13.8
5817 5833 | -1.63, 15.4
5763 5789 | -0.83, 14.8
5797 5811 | -4.65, 18.8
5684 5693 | 0.83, 13.7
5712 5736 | 1.76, 13.7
